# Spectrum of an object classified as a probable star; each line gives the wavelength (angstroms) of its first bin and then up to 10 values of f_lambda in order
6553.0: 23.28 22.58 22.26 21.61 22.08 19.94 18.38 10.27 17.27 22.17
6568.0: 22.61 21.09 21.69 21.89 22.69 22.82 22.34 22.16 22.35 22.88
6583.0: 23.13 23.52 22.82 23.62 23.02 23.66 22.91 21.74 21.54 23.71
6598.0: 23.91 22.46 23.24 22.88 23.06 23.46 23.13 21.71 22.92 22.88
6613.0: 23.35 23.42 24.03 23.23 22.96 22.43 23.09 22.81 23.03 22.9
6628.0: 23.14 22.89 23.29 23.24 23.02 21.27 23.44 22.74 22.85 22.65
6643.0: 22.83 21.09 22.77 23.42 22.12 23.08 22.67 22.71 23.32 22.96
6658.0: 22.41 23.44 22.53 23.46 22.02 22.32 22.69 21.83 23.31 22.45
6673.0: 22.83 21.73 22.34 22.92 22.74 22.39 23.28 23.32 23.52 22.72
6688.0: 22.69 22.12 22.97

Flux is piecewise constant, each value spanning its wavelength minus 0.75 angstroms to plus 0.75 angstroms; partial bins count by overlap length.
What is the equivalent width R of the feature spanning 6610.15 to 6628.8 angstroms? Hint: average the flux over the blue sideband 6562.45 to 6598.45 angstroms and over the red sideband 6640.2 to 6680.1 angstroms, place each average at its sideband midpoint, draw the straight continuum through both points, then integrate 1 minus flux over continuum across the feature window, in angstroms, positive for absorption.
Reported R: -0.7 angstroms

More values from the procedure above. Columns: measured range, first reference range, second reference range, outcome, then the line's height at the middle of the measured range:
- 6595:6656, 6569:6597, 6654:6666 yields -0.5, 22.7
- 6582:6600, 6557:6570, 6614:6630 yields -1.6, 21.1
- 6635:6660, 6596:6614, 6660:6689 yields 0.1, 22.8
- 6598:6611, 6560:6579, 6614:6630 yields -0.4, 22.2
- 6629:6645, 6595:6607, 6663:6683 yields 0.1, 22.8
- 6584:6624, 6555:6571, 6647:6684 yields -3.8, 21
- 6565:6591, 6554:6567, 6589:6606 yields -1.6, 21.1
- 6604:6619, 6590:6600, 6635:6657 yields -0.2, 22.8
